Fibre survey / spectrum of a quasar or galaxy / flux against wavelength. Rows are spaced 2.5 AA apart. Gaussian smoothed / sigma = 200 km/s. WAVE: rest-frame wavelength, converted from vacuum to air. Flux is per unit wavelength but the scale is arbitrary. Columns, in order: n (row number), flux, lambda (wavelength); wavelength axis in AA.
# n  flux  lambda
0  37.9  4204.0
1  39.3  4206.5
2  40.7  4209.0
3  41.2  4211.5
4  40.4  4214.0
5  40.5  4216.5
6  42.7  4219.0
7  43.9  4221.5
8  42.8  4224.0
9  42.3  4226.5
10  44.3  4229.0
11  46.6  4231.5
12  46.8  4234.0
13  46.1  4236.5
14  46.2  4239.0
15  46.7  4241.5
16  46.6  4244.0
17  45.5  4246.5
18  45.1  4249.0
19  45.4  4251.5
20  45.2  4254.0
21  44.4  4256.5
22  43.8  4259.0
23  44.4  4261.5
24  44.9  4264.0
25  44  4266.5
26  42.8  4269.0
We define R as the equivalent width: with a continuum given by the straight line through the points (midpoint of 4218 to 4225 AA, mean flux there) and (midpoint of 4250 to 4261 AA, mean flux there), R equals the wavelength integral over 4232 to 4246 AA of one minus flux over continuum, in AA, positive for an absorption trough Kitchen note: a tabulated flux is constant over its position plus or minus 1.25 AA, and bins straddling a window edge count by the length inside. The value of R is -0.8 AA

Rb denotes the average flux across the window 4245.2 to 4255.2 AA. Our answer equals 45.3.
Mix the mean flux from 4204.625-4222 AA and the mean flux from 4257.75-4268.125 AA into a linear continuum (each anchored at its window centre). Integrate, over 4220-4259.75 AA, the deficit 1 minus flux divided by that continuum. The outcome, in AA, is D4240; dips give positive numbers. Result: -2.2 AA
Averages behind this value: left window 41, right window 44.2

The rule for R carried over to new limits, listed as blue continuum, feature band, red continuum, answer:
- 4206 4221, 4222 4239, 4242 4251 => -0.5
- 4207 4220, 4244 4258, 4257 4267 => -0.5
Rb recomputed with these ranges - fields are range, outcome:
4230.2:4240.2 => 46.4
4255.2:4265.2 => 44.4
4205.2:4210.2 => 40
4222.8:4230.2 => 43.1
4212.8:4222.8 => 41.9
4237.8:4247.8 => 46.2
